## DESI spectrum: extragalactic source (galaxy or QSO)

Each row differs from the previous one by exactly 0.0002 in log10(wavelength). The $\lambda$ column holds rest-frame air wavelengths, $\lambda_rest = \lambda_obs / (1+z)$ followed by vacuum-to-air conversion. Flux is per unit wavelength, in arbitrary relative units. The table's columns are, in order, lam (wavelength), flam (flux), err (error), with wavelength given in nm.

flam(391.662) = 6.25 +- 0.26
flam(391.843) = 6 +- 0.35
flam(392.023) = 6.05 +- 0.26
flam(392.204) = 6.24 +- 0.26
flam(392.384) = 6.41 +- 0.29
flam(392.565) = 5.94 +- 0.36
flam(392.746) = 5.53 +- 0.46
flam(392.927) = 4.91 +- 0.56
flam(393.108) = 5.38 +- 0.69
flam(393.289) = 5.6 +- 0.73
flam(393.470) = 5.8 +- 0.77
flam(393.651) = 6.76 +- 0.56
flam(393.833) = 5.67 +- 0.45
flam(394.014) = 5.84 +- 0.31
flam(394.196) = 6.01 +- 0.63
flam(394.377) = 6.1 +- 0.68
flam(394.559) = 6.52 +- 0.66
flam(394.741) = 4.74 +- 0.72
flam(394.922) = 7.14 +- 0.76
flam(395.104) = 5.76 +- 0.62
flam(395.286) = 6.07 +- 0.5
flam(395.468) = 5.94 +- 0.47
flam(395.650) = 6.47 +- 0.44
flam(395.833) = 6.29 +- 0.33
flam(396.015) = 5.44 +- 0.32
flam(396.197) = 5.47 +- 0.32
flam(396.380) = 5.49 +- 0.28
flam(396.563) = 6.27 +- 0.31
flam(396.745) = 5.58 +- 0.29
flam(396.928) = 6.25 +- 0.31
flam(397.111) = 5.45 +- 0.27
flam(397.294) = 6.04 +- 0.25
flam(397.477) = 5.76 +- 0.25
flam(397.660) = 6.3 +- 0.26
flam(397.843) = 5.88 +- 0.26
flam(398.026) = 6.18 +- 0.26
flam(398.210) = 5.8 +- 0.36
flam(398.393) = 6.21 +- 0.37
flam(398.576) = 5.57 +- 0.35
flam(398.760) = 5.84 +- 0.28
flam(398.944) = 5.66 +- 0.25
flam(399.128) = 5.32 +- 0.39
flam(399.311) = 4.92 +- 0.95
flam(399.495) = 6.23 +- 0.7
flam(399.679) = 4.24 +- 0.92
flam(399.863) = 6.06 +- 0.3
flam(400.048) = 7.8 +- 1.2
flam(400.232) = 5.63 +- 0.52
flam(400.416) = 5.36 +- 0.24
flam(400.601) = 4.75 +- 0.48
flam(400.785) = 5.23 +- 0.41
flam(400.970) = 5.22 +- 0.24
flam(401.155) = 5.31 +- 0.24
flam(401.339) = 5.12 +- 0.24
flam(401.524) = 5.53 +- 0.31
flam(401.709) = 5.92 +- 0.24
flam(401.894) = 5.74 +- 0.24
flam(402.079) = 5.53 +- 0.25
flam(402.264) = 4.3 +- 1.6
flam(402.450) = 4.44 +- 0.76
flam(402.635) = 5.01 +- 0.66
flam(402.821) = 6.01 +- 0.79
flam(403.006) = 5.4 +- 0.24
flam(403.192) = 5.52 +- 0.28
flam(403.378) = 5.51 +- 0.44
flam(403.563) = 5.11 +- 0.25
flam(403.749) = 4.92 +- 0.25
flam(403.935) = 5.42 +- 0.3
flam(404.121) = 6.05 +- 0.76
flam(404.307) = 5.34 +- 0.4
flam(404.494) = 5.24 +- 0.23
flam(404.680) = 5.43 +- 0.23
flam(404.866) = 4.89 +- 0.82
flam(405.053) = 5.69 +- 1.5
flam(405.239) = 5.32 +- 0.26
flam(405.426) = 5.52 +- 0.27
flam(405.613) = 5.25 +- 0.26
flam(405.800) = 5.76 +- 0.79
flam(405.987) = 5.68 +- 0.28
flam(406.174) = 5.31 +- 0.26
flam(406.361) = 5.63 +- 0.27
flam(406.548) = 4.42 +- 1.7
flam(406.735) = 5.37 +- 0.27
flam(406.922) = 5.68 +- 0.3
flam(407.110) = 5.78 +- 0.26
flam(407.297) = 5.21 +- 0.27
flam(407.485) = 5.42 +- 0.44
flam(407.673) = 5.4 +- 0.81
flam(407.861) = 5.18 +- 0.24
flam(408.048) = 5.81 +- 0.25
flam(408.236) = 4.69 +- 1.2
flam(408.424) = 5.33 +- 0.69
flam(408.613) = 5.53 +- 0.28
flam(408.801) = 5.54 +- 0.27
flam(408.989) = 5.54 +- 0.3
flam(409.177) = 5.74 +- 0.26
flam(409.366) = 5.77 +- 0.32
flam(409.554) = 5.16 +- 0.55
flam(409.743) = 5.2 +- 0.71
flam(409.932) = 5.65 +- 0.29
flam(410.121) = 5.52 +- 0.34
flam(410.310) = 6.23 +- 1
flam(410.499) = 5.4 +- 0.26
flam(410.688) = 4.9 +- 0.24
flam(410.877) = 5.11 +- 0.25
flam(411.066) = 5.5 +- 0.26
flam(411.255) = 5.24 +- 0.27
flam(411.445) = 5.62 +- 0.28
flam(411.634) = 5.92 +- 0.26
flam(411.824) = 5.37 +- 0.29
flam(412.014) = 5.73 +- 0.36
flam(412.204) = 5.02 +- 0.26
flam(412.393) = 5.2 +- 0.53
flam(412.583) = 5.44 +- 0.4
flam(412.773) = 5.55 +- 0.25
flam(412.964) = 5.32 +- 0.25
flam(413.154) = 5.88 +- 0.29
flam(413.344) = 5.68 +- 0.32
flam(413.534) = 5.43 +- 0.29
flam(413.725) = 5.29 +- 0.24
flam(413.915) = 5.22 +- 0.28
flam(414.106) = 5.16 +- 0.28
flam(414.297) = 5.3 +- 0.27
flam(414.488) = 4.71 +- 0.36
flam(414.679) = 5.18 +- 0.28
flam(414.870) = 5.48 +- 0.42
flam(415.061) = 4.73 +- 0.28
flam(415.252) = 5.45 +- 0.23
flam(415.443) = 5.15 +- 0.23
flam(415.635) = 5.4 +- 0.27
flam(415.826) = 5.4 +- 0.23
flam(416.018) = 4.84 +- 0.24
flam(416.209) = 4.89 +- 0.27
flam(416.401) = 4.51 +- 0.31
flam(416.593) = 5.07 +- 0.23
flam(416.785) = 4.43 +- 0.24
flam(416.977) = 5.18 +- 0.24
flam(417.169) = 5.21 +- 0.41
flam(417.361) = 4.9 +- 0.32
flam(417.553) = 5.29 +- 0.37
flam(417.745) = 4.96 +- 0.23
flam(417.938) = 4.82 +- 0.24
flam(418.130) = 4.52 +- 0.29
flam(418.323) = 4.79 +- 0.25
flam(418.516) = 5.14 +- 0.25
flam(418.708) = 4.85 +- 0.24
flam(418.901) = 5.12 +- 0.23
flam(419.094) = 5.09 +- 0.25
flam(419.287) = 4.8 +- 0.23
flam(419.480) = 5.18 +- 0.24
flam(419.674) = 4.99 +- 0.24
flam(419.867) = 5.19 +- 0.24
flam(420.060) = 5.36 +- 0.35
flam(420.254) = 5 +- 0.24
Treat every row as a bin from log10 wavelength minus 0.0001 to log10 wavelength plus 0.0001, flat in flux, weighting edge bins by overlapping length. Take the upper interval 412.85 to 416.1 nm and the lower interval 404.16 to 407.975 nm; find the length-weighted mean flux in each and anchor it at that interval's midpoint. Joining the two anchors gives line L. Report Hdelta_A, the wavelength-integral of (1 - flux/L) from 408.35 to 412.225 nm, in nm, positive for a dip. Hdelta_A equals -0.11 nm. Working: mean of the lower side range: 5.39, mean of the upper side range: 5.27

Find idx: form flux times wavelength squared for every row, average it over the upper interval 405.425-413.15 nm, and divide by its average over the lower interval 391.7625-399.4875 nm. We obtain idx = 0.99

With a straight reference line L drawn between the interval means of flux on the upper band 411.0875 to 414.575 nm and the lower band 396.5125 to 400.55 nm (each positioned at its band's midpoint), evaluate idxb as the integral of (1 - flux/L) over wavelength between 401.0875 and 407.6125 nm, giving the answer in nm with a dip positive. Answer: 0.32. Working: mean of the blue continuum 5.82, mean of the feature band 5.37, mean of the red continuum 5.4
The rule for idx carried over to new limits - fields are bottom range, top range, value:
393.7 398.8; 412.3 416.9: 0.96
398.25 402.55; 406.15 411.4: 1.03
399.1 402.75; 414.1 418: 1.01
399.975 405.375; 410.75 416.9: 1.03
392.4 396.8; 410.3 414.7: 1.00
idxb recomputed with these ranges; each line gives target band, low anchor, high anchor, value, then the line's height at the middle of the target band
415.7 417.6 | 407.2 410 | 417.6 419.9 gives 0.03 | 5.05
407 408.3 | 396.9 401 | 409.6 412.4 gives 0.03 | 5.52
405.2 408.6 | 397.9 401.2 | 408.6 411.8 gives 0.10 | 5.54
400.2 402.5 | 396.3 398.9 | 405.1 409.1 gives 0.19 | 5.7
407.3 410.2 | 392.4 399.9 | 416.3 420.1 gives -0.05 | 5.33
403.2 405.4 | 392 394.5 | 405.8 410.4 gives 0.08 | 5.56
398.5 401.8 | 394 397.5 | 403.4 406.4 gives 0.08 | 5.68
